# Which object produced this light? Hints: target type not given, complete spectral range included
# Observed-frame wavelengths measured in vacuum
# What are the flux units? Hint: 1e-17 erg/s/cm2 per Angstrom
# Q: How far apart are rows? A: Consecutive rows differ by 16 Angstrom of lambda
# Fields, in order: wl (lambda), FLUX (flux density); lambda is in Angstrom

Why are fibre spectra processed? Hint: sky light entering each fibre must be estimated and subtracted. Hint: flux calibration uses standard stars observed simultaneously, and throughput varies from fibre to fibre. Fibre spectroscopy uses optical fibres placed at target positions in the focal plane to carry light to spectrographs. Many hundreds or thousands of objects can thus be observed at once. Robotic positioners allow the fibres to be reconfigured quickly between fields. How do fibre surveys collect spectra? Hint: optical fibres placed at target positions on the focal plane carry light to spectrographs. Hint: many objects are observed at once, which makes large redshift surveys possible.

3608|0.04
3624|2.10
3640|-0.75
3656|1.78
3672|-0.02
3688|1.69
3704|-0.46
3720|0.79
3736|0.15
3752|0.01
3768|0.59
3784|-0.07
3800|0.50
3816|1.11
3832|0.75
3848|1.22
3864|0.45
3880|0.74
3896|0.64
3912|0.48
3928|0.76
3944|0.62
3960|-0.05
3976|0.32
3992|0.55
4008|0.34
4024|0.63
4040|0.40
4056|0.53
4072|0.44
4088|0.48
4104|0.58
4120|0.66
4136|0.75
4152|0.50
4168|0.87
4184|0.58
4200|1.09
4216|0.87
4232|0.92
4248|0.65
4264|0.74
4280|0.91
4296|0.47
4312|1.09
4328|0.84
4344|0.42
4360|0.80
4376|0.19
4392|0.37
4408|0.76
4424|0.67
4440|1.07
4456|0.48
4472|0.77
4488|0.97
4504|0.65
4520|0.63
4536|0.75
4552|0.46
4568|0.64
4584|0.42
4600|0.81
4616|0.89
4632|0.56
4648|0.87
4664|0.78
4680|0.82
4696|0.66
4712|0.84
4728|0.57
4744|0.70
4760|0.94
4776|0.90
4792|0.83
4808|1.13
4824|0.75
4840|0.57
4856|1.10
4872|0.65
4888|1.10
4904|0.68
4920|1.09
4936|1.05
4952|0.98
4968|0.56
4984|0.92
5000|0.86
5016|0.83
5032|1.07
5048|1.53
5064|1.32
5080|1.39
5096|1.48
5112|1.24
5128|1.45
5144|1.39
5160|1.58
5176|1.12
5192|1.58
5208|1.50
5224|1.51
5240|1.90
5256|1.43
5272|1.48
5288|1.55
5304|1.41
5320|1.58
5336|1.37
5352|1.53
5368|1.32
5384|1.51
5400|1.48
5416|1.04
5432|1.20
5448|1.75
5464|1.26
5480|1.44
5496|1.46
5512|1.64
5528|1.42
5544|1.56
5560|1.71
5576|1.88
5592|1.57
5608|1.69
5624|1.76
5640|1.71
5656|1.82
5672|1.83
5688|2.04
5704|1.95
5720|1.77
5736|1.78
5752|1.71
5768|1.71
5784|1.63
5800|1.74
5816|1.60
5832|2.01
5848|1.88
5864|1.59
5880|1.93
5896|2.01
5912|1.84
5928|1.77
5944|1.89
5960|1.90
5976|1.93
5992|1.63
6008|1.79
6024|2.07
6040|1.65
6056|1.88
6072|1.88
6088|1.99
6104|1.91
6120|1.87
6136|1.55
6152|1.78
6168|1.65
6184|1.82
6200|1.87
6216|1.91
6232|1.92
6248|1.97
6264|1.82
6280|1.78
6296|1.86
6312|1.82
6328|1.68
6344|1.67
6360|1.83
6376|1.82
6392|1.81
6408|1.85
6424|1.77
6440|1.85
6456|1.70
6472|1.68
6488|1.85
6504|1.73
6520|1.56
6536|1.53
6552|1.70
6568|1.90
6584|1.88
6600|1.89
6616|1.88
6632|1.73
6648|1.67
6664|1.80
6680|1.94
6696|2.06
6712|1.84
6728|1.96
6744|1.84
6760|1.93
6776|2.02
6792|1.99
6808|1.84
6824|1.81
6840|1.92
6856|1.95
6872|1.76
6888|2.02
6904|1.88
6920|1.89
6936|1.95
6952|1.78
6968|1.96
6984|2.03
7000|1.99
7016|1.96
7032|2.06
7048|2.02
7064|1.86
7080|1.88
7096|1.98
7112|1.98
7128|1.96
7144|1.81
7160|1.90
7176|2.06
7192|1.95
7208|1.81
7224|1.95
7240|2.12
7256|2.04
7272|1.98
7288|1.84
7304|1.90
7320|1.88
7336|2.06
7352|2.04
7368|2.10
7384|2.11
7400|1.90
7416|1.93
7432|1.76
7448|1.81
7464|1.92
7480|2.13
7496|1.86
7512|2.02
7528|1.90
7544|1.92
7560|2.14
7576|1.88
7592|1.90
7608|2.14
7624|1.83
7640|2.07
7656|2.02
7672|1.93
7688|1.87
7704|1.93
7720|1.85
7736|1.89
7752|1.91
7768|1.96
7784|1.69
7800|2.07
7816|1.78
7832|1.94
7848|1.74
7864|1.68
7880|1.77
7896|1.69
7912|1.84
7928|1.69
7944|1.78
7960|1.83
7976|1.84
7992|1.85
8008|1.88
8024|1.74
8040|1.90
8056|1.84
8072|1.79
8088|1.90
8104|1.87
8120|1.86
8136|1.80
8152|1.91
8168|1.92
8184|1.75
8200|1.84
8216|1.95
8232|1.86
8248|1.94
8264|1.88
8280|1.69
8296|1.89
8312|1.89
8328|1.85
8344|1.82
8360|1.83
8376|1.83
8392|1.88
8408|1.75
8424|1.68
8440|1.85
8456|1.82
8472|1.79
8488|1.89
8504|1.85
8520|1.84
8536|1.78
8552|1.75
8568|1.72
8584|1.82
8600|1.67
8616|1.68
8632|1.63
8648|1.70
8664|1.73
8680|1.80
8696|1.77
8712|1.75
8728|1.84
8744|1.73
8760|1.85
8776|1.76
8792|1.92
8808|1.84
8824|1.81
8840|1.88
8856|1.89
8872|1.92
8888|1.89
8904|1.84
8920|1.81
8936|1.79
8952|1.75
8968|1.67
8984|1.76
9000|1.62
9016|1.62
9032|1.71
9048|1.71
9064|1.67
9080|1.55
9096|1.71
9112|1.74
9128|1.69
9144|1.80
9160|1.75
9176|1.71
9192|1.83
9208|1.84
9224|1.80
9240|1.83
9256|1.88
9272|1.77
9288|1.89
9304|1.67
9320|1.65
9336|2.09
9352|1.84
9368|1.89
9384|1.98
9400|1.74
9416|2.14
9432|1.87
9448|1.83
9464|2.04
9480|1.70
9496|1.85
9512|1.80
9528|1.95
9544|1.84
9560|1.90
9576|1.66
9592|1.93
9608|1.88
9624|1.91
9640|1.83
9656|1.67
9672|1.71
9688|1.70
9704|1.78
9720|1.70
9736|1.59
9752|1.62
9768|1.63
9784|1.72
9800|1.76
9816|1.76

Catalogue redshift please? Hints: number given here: 0.261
